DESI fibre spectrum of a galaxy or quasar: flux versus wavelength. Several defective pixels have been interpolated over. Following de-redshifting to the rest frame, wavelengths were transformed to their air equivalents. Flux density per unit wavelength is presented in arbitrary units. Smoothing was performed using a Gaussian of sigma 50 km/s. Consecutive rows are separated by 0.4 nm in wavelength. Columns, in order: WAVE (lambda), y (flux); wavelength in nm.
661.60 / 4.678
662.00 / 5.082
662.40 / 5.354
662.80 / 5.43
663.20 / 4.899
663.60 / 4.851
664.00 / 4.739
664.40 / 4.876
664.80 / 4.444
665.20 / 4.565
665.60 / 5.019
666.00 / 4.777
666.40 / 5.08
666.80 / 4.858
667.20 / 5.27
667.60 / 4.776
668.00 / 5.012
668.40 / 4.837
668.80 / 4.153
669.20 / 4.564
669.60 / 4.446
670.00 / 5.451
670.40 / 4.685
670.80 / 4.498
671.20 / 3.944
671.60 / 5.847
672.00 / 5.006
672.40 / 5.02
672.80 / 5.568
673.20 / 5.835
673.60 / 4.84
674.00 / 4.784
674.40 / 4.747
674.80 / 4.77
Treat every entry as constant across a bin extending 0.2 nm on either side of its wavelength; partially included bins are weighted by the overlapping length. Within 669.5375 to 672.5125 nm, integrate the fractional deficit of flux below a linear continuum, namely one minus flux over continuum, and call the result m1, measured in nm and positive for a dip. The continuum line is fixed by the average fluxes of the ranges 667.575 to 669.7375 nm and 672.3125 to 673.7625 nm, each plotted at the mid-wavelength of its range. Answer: 0.08 nm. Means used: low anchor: 4.62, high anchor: 5.35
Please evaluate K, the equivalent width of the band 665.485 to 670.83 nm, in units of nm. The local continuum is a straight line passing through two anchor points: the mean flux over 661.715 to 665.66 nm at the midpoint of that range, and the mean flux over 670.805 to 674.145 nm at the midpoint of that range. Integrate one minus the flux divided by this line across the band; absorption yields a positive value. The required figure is 0.186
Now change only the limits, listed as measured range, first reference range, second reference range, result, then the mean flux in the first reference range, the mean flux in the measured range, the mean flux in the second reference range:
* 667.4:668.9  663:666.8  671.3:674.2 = 0.075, 4.81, 4.73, 5.23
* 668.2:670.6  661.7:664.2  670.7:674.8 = 0.159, 5.04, 4.69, 5.01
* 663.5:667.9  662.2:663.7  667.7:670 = 0.076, 5.15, 4.85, 4.68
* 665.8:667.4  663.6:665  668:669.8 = -0.125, 4.71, 5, 4.56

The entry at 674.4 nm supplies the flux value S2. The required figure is 4.747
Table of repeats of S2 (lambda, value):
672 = 5.006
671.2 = 3.944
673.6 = 4.84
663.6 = 4.851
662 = 5.082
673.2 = 5.835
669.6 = 4.446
